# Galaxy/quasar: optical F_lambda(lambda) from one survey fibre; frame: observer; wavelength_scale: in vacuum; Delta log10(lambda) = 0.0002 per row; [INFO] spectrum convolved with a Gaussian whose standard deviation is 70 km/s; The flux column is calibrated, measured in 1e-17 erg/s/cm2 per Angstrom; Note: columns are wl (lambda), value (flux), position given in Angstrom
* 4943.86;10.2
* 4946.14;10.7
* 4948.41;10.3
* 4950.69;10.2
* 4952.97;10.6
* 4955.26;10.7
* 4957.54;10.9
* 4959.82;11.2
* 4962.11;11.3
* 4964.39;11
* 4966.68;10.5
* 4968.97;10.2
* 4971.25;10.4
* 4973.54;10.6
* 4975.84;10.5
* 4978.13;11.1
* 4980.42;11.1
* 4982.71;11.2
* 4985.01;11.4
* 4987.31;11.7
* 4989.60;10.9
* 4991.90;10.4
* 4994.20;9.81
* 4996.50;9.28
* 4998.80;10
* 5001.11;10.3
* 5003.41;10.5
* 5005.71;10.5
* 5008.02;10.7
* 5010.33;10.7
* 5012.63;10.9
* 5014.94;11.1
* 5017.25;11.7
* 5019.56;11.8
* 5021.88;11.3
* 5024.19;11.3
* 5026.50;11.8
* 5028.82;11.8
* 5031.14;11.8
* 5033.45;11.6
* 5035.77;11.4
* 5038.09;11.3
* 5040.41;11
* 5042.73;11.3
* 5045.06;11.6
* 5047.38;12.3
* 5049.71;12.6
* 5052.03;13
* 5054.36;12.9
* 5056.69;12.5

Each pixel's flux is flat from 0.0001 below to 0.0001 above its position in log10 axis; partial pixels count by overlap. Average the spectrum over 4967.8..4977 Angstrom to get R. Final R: 10.4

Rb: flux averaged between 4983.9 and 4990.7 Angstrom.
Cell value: 11.3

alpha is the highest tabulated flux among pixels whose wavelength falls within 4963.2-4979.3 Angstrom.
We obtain 11.1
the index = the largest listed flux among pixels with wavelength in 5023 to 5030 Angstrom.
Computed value 11.8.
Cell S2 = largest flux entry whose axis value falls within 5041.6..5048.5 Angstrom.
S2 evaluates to 12.3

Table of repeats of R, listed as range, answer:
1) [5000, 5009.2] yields 10.5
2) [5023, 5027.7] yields 11.6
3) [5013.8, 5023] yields 11.5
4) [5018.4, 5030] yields 11.6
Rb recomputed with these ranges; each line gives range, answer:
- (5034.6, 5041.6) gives 11.2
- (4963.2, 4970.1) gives 10.6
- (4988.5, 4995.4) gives 10.4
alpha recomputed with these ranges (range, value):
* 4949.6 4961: 11.2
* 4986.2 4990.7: 11.7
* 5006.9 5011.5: 10.7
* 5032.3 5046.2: 11.6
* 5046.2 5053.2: 13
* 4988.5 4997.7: 10.9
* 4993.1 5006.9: 10.5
